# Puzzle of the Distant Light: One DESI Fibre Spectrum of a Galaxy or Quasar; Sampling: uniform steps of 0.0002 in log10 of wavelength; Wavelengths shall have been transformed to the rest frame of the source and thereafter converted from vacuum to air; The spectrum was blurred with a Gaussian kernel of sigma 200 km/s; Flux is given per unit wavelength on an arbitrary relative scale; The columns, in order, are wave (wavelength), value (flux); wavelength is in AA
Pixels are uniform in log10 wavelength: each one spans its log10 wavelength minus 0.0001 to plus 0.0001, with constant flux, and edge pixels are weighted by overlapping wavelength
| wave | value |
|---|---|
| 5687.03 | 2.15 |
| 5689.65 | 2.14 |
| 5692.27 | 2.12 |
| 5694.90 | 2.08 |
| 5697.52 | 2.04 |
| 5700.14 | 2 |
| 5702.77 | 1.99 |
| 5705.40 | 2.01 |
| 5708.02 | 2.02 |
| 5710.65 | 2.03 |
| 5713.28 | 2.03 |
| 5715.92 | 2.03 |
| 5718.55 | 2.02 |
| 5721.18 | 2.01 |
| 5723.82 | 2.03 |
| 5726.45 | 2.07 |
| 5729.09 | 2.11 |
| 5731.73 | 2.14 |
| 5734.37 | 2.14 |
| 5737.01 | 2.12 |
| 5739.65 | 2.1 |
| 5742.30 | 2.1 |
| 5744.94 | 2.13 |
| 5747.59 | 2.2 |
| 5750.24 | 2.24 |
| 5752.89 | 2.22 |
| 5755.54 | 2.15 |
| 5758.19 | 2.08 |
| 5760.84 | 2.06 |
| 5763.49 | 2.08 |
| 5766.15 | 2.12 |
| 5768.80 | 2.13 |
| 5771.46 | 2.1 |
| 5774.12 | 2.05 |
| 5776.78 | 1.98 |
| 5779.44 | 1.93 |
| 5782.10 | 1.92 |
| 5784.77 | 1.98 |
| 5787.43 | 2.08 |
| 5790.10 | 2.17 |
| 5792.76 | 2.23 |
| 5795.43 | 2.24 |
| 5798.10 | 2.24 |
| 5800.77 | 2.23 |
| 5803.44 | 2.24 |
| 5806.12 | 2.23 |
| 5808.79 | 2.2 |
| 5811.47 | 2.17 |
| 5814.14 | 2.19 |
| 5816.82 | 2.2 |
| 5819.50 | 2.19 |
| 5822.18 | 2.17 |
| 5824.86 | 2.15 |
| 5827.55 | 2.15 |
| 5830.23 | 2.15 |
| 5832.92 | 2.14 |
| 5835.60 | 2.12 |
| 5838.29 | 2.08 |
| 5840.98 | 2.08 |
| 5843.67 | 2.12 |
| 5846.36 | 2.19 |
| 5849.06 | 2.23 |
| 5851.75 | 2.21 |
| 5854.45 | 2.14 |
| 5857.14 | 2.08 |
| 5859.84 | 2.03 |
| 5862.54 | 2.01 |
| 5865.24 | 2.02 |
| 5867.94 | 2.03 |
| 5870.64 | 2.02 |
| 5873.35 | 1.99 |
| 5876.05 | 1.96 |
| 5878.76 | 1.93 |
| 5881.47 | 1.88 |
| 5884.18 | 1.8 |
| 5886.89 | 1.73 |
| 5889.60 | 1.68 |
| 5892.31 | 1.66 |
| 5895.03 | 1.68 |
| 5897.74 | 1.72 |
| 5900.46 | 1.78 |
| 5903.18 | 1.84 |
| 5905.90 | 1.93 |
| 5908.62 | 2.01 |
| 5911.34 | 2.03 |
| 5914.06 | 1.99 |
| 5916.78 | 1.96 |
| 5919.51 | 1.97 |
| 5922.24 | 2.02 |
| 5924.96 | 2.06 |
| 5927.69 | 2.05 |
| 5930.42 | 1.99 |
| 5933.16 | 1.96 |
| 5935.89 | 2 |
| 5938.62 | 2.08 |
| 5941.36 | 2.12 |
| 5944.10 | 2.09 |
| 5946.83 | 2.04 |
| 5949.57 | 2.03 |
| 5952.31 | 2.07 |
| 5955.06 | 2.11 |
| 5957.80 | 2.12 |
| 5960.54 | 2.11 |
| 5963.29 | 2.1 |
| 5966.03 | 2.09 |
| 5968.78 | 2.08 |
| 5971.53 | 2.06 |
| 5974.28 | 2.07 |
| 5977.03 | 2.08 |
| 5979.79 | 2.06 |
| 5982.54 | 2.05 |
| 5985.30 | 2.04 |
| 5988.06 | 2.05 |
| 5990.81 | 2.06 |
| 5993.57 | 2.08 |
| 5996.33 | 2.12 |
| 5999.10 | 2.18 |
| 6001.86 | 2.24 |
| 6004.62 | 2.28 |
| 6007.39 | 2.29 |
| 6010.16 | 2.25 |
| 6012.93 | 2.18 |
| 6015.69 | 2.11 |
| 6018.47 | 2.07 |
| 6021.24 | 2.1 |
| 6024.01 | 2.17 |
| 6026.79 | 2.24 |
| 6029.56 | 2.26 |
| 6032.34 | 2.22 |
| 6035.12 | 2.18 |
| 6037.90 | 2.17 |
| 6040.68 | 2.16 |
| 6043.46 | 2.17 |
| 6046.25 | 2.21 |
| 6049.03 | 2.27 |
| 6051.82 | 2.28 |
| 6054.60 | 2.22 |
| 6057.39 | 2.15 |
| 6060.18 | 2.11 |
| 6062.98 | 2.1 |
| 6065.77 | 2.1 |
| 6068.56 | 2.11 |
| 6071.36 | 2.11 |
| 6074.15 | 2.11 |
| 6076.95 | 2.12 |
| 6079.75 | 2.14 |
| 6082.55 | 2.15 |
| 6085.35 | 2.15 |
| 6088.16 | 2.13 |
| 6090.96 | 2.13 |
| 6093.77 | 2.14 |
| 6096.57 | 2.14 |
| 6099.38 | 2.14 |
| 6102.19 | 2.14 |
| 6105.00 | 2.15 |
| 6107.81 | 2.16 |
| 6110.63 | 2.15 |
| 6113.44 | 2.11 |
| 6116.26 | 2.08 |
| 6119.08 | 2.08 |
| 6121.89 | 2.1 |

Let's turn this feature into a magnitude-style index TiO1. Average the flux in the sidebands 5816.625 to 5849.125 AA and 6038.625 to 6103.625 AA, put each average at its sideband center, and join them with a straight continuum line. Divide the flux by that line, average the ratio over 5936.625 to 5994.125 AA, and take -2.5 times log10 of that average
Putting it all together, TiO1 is 0.038 mag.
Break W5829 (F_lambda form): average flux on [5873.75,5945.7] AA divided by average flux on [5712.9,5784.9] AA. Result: 0.9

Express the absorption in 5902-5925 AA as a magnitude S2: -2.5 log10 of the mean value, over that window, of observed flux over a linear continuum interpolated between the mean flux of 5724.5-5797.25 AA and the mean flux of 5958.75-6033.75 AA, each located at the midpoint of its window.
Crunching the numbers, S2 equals 0.08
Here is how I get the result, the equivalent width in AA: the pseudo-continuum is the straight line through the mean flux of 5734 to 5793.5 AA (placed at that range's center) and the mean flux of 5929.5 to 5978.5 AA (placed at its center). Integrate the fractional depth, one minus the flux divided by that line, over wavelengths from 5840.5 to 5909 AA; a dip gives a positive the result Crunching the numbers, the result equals 4.33 AA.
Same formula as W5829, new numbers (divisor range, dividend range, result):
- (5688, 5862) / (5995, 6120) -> 1.02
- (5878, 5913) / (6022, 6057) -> 1.21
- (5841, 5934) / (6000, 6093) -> 1.11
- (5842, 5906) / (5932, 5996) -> 1.06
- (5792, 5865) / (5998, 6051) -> 1.02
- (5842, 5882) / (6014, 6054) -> 1.06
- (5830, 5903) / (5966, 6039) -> 1.08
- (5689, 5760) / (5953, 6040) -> 1.02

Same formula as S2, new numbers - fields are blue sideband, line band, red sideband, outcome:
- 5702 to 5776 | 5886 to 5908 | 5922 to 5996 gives 0.18 mag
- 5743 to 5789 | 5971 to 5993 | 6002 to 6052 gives 0.06 mag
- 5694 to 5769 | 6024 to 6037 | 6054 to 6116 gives -0.05 mag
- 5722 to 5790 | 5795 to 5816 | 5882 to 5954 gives -0.09 mag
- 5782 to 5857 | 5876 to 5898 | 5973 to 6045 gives 0.21 mag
